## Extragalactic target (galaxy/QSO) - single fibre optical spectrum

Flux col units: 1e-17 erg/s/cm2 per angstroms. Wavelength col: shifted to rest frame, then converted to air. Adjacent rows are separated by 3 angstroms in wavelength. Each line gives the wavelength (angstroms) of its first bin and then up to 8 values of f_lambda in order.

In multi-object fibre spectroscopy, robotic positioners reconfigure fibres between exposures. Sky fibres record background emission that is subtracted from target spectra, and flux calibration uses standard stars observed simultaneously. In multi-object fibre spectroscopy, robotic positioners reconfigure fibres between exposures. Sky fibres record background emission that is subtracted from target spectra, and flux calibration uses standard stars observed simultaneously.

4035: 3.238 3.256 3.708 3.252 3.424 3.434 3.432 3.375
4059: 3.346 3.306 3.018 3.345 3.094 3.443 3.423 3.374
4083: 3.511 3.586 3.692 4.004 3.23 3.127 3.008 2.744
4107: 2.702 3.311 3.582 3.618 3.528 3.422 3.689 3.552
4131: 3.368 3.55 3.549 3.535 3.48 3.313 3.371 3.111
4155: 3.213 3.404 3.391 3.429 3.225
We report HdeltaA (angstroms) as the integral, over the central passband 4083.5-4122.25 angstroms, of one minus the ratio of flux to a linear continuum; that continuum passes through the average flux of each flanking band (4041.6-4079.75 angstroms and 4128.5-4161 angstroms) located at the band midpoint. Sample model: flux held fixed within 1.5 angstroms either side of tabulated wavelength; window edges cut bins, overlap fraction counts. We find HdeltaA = 0.1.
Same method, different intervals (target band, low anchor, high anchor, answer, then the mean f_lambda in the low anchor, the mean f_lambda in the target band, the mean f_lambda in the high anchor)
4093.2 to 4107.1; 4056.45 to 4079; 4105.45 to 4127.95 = 1.5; 3.29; 3.01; 3.42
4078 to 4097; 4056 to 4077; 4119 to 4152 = -1.2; 3.28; 3.55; 3.47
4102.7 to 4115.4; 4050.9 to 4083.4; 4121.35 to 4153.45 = 1.0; 3.33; 3.13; 3.45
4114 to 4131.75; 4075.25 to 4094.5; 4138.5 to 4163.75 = -0.4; 3.58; 3.54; 3.36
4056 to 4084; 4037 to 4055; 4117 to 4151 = 1.0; 3.42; 3.32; 3.48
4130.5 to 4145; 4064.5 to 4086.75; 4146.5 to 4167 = -0.8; 3.36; 3.5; 3.31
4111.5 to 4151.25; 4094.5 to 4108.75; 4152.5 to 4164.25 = -4.4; 2.95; 3.5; 3.33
